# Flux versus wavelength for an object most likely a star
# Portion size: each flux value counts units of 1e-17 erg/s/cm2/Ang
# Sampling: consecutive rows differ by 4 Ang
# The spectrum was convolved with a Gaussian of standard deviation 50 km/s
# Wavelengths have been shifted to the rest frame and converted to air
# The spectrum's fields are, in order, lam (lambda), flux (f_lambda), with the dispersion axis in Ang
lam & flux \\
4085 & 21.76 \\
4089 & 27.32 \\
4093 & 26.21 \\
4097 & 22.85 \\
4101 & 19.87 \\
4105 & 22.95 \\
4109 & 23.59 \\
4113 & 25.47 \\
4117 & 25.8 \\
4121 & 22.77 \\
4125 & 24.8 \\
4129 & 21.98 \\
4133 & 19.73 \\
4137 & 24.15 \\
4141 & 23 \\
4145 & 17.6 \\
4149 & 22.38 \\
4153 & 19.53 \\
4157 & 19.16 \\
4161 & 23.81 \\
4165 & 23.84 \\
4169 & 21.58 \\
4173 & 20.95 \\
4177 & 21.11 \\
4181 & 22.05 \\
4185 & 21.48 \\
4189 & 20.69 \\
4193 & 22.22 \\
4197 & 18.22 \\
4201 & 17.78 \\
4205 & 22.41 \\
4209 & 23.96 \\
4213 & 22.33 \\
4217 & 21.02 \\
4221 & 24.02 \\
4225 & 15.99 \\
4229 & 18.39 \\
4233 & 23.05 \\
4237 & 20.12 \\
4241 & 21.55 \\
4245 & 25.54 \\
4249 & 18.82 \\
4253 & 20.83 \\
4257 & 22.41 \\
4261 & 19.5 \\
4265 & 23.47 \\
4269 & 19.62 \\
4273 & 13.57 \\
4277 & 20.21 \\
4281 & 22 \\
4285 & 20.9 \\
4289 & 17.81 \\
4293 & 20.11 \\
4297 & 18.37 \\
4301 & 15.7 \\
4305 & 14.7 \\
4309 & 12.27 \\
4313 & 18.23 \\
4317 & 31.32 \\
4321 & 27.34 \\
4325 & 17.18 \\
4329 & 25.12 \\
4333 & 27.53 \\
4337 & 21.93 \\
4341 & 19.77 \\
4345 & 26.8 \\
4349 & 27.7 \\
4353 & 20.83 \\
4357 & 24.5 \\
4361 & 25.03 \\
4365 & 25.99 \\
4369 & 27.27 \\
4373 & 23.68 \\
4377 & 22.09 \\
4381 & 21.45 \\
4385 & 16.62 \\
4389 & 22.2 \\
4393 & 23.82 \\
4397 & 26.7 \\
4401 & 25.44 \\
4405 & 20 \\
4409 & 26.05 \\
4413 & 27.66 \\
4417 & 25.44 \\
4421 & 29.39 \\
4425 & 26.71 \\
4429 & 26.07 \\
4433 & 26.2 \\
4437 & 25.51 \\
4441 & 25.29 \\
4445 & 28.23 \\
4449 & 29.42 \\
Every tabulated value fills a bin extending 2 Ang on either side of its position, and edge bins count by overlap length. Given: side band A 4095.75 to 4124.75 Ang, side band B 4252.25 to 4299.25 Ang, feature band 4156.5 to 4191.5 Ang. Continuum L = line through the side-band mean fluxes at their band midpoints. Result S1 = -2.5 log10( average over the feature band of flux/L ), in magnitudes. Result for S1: 0.02 mag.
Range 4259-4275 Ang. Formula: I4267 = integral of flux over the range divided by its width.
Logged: 19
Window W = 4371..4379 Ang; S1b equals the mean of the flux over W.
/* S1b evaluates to 22.9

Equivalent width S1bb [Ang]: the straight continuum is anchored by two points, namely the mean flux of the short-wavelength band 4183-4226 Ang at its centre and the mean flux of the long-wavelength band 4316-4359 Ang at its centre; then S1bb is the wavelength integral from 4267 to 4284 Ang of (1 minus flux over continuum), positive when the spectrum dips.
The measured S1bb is 2.9 Ang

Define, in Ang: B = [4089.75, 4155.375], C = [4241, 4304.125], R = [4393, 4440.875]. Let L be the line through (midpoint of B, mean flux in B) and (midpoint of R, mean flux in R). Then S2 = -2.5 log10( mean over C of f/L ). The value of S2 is 0.217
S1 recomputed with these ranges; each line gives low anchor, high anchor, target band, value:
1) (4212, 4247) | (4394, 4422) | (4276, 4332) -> 0.146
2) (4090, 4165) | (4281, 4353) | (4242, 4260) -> 0.002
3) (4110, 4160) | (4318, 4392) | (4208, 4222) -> 0.004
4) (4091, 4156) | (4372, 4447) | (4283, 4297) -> 0.221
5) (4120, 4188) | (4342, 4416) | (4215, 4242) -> 0.098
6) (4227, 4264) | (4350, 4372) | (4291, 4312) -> 0.369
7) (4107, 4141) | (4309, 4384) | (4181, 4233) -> 0.133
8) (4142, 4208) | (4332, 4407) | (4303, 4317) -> 0.295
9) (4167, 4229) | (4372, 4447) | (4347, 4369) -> -0.056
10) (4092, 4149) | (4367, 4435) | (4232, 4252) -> 0.089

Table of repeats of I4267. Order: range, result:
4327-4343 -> 23.6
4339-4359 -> 23.9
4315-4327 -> 25.3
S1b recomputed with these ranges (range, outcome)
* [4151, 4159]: 19.3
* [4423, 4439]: 26.1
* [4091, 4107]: 23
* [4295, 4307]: 16.3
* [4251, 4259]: 21.6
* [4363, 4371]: 26.6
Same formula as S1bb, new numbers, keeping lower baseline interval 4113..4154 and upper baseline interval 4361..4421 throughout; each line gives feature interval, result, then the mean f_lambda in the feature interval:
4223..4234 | 2.0 Ang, 18.8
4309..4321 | 0.3 Ang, 23.1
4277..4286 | 0.8 Ang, 21.2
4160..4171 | -0.2 Ang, 23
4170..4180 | 0.7 Ang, 21.2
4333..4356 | 0.0 Ang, 23.8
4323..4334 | 0.4 Ang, 22.9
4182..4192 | 0.6 Ang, 21.3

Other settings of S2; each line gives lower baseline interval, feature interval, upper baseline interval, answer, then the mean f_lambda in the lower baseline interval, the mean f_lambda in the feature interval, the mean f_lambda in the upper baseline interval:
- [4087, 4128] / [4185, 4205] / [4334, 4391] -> 0.18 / 24.1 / 20.2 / 23.4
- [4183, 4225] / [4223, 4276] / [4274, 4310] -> -0.04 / 21.2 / 20.2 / 18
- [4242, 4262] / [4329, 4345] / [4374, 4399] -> -0.09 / 21.5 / 23.8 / 22.2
